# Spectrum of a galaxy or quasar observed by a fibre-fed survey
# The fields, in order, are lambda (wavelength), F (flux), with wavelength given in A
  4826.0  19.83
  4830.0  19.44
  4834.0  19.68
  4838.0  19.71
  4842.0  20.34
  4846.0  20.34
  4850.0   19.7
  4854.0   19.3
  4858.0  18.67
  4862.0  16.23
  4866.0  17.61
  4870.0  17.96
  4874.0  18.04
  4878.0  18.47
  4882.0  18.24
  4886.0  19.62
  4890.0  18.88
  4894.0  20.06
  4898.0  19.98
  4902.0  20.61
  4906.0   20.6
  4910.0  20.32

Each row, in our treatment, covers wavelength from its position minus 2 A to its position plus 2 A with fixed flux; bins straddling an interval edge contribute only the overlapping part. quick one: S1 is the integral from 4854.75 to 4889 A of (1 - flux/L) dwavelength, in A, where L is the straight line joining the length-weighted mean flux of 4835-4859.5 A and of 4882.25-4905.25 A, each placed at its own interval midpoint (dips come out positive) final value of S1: 2.7 A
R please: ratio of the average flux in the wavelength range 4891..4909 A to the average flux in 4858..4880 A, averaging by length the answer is 1.14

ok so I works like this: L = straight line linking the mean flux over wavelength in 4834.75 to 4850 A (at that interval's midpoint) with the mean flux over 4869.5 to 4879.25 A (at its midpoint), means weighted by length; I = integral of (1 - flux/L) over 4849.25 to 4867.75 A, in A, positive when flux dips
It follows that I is 0.9 A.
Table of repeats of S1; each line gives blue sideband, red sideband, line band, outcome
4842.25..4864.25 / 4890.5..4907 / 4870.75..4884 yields 0.9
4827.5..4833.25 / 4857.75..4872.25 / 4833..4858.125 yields -1.5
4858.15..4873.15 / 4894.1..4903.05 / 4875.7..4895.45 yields 0.1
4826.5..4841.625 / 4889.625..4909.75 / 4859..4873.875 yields 1.8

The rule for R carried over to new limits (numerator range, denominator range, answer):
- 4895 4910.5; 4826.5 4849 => 1.02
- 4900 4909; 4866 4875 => 1.15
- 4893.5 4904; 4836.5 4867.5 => 1.07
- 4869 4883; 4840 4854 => 0.91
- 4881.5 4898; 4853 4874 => 1.08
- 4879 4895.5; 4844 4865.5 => 1.02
